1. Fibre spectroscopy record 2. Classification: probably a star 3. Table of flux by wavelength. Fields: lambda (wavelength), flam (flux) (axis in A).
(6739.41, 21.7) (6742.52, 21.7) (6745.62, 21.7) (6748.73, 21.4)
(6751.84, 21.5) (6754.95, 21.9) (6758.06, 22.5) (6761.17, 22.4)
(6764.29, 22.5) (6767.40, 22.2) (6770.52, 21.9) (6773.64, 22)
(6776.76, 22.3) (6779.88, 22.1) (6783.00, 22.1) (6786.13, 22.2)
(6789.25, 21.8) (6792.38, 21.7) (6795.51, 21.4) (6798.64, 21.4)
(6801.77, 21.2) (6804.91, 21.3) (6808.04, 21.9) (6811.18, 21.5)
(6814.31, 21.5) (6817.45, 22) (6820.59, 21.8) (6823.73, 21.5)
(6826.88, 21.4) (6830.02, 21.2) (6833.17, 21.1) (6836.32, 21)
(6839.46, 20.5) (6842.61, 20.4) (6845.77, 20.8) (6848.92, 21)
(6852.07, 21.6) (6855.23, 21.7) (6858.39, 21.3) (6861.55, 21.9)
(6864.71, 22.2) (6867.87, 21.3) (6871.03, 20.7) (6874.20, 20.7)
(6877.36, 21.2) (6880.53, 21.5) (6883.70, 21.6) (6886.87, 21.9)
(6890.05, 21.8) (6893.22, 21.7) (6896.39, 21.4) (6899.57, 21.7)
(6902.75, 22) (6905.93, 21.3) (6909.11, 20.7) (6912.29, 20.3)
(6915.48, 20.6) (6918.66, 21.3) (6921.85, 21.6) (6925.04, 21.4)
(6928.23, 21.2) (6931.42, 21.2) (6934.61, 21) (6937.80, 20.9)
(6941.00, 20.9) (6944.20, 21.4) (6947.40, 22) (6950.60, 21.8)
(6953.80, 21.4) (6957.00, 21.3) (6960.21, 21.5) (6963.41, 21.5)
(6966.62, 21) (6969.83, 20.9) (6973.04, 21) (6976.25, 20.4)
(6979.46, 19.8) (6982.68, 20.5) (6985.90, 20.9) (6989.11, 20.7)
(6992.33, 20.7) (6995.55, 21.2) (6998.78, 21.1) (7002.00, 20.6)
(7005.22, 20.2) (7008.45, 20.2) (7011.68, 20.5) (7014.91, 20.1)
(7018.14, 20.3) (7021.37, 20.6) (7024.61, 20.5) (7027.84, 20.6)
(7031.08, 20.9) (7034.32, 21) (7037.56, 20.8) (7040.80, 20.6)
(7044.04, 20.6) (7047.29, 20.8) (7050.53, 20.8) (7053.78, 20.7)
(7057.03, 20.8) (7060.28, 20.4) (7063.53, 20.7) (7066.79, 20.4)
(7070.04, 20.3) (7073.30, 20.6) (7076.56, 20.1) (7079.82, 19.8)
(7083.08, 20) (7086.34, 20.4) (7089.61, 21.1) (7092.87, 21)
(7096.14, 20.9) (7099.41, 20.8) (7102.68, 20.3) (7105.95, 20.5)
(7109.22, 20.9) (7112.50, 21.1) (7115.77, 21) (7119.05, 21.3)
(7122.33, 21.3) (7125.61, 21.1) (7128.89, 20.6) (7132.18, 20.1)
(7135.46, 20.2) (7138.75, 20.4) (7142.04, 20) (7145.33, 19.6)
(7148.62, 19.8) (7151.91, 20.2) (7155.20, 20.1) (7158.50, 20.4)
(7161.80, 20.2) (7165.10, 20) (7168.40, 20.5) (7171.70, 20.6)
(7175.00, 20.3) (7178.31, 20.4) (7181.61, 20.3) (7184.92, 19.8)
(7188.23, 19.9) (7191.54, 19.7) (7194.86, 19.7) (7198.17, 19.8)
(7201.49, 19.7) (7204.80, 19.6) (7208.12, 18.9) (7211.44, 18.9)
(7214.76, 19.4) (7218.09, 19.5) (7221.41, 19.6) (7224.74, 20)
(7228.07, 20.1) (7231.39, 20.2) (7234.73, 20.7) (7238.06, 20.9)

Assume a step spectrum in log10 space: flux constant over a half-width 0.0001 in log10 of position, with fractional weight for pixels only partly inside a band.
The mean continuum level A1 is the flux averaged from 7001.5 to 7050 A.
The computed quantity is 20.6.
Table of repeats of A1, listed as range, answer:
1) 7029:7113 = 20.6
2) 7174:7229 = 19.7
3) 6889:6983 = 21.2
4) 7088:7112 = 20.8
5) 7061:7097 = 20.5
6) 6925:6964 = 21.3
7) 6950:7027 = 20.8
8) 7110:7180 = 20.4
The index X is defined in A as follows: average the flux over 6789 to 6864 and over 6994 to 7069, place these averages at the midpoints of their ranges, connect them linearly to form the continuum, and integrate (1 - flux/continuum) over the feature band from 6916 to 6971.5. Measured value -0.9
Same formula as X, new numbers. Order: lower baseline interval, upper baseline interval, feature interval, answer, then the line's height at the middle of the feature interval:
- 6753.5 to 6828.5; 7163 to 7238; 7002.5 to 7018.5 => 0.4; 20.8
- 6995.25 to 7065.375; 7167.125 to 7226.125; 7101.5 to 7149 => -1.0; 20.2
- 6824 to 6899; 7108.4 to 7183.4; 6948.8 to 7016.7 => 0.4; 20.9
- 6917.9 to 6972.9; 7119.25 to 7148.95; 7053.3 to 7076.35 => 0.2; 20.7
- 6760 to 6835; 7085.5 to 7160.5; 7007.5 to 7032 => 0.6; 20.9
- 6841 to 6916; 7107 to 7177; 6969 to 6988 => 0.4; 21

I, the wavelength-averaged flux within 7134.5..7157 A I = 20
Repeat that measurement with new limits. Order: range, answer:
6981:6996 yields 20.8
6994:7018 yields 20.5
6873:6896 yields 21.5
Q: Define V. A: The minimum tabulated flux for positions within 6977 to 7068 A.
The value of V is 19.8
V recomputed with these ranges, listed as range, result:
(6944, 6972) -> 20.9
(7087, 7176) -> 19.6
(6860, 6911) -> 20.7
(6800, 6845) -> 20.4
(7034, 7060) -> 20.6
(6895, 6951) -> 20.3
